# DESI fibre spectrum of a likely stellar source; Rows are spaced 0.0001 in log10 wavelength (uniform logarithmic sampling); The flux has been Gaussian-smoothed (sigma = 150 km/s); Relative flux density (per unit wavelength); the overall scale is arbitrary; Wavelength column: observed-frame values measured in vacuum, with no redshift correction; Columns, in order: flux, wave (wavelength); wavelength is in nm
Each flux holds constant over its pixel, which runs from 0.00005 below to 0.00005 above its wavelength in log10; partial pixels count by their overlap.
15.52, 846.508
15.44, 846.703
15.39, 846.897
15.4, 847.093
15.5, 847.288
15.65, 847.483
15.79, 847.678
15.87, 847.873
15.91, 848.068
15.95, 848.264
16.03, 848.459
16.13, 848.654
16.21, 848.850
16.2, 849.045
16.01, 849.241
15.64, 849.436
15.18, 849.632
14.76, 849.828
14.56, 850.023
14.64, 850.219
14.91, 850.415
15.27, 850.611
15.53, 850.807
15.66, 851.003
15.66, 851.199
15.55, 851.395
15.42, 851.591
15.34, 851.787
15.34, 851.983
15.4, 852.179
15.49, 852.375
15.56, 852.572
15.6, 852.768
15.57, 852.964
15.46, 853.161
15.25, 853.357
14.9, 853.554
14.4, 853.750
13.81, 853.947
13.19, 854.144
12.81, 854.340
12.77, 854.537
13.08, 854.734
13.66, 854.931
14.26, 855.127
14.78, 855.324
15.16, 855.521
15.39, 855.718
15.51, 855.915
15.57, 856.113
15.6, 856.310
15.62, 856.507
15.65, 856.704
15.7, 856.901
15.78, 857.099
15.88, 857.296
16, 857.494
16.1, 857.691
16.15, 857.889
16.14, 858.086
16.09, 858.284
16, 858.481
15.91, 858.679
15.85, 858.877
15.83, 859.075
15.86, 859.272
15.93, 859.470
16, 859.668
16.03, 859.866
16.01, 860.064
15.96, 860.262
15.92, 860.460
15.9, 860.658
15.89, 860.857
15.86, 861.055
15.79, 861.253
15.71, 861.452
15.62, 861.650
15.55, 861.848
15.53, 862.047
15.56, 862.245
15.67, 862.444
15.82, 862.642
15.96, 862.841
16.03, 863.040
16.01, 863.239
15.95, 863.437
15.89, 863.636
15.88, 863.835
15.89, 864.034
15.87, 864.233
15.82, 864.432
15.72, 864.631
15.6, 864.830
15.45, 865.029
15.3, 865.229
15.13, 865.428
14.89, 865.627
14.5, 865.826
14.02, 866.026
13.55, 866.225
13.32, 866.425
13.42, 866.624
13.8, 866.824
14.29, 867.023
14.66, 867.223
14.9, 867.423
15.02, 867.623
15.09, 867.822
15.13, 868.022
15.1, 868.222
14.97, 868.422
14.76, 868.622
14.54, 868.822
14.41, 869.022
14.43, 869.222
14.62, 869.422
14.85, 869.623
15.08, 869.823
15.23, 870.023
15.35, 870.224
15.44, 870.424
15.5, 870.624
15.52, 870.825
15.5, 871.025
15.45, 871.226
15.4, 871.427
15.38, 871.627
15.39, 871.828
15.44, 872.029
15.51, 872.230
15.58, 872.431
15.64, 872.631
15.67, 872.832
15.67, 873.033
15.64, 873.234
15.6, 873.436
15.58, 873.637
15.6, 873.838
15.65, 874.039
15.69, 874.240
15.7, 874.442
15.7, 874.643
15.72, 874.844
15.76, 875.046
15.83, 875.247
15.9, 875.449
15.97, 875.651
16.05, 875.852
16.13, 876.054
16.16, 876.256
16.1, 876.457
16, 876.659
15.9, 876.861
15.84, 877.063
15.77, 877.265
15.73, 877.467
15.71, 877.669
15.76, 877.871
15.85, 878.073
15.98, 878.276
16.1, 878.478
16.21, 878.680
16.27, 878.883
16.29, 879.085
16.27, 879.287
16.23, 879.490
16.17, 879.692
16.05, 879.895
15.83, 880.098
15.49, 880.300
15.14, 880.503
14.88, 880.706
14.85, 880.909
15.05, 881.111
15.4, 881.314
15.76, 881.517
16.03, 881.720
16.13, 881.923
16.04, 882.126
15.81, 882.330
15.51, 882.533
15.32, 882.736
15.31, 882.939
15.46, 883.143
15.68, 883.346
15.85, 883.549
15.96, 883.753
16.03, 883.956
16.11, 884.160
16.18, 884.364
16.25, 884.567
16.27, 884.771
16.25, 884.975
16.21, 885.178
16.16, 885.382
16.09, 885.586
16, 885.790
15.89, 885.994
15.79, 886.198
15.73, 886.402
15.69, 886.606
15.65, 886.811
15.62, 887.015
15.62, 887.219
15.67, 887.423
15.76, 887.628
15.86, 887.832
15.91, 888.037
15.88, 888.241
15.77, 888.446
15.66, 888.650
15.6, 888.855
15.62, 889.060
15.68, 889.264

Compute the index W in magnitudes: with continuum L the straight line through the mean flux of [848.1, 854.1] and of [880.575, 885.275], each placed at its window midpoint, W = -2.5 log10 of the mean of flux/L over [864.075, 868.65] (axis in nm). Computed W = 0.05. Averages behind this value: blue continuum 15.4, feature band 14.8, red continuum 15.8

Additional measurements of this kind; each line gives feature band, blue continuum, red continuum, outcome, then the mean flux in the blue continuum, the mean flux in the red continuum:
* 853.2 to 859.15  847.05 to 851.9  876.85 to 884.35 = 0.04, 15.6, 15.8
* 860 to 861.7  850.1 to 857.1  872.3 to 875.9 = -0.04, 15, 15.7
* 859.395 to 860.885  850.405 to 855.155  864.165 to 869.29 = -0.08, 14.8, 14.8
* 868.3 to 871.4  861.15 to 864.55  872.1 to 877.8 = 0.05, 15.8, 15.8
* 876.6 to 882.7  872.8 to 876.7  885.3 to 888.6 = 0.00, 15.8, 15.8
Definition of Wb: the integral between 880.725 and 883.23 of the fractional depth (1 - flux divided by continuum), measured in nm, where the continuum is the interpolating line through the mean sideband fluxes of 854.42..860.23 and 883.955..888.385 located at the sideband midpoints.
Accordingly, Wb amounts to 0.05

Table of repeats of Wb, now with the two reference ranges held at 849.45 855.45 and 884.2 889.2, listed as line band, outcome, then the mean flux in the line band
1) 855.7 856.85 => -0.05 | 15.6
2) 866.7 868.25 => 0.06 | 14.7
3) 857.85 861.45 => -0.22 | 15.9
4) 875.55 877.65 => -0.05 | 16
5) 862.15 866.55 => -0.05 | 15.3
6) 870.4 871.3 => -0.01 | 15.5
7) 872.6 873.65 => -0.01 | 15.6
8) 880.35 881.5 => 0.04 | 15.1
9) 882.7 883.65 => 0.01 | 15.5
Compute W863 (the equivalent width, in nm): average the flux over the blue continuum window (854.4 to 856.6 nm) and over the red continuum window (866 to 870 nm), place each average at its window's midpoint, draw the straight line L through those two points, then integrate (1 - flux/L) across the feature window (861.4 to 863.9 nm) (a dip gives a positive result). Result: -0.21 nm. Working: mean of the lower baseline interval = 14.6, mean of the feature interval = 15.8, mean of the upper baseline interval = 14.5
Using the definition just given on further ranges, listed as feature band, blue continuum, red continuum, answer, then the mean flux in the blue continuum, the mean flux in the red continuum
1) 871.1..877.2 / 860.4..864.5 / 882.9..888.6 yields 0.05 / 15.8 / 15.9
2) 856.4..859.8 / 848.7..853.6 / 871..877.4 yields -0.09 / 15.4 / 15.7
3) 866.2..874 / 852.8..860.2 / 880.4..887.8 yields 0.23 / 15.2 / 15.8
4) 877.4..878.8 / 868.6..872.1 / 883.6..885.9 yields -0.02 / 15.1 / 16.1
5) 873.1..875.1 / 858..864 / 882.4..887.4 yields 0.03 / 15.9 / 15.9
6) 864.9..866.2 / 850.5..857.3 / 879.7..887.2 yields 0.04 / 15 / 15.8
